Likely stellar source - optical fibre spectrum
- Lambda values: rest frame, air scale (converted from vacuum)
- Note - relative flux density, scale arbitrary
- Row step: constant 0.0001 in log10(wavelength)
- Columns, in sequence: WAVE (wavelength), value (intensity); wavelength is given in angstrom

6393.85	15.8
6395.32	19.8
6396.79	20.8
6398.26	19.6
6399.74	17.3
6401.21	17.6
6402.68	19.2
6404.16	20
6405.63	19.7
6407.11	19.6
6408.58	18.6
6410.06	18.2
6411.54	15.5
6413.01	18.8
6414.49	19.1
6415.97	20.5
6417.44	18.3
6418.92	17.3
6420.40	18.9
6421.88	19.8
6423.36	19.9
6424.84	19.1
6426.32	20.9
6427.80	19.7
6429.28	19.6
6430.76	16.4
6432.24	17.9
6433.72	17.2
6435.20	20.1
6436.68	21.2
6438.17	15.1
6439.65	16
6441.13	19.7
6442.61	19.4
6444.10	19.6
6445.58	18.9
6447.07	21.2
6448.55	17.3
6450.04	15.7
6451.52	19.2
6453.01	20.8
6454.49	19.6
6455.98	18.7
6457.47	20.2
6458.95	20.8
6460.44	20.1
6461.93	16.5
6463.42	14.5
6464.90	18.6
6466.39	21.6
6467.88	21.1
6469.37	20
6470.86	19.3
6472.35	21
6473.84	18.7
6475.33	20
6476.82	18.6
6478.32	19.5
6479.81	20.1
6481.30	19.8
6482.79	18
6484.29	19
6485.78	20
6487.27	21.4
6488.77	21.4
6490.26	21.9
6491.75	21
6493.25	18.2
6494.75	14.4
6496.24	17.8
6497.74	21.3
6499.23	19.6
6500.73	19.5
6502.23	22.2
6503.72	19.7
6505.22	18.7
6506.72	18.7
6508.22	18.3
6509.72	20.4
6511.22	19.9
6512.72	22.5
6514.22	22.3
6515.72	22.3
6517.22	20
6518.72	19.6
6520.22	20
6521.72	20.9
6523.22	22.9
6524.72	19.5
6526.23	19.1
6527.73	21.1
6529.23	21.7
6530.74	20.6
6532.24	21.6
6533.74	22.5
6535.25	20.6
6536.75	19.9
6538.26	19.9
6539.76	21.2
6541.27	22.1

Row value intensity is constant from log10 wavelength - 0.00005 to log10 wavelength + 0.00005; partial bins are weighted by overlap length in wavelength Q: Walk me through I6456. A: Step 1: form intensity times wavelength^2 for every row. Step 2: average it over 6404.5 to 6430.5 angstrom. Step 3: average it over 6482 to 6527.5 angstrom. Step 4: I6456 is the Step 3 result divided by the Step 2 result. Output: 1.08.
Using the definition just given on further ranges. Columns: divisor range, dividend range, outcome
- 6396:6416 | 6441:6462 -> 1.04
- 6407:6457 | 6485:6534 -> 1.11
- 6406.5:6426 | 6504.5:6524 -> 1.13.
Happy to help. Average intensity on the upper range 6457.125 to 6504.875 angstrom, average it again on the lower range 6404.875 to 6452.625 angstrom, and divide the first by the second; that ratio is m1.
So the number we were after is 1.0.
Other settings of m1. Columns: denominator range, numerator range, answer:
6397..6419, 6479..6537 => 1.08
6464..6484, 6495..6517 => 1.02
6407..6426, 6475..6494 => 1.06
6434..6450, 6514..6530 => 1.12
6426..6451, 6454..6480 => 1.04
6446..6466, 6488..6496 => 1.03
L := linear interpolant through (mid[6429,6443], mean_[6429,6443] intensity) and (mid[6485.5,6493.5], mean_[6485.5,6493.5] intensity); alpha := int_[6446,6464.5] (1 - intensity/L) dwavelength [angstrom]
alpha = 0.4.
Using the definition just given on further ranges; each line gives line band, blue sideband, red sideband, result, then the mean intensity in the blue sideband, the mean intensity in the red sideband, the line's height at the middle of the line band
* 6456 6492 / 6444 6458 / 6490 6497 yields -1.8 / 19.1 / 18.4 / 18.7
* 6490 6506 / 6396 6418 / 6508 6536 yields 0.8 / 18.9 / 20.9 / 20.5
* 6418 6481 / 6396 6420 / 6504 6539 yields 1.2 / 18.8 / 20.6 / 19.4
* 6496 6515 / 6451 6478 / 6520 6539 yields 0.2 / 19.4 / 20.8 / 20.3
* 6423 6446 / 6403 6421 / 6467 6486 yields 0.3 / 18.7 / 19.6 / 19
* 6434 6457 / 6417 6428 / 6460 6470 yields 0.3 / 19.2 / 18.9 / 19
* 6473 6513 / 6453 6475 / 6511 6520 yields 1.5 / 19.4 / 21.1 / 20.4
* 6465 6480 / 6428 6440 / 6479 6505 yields -0.6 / 18.1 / 19.7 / 19.2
